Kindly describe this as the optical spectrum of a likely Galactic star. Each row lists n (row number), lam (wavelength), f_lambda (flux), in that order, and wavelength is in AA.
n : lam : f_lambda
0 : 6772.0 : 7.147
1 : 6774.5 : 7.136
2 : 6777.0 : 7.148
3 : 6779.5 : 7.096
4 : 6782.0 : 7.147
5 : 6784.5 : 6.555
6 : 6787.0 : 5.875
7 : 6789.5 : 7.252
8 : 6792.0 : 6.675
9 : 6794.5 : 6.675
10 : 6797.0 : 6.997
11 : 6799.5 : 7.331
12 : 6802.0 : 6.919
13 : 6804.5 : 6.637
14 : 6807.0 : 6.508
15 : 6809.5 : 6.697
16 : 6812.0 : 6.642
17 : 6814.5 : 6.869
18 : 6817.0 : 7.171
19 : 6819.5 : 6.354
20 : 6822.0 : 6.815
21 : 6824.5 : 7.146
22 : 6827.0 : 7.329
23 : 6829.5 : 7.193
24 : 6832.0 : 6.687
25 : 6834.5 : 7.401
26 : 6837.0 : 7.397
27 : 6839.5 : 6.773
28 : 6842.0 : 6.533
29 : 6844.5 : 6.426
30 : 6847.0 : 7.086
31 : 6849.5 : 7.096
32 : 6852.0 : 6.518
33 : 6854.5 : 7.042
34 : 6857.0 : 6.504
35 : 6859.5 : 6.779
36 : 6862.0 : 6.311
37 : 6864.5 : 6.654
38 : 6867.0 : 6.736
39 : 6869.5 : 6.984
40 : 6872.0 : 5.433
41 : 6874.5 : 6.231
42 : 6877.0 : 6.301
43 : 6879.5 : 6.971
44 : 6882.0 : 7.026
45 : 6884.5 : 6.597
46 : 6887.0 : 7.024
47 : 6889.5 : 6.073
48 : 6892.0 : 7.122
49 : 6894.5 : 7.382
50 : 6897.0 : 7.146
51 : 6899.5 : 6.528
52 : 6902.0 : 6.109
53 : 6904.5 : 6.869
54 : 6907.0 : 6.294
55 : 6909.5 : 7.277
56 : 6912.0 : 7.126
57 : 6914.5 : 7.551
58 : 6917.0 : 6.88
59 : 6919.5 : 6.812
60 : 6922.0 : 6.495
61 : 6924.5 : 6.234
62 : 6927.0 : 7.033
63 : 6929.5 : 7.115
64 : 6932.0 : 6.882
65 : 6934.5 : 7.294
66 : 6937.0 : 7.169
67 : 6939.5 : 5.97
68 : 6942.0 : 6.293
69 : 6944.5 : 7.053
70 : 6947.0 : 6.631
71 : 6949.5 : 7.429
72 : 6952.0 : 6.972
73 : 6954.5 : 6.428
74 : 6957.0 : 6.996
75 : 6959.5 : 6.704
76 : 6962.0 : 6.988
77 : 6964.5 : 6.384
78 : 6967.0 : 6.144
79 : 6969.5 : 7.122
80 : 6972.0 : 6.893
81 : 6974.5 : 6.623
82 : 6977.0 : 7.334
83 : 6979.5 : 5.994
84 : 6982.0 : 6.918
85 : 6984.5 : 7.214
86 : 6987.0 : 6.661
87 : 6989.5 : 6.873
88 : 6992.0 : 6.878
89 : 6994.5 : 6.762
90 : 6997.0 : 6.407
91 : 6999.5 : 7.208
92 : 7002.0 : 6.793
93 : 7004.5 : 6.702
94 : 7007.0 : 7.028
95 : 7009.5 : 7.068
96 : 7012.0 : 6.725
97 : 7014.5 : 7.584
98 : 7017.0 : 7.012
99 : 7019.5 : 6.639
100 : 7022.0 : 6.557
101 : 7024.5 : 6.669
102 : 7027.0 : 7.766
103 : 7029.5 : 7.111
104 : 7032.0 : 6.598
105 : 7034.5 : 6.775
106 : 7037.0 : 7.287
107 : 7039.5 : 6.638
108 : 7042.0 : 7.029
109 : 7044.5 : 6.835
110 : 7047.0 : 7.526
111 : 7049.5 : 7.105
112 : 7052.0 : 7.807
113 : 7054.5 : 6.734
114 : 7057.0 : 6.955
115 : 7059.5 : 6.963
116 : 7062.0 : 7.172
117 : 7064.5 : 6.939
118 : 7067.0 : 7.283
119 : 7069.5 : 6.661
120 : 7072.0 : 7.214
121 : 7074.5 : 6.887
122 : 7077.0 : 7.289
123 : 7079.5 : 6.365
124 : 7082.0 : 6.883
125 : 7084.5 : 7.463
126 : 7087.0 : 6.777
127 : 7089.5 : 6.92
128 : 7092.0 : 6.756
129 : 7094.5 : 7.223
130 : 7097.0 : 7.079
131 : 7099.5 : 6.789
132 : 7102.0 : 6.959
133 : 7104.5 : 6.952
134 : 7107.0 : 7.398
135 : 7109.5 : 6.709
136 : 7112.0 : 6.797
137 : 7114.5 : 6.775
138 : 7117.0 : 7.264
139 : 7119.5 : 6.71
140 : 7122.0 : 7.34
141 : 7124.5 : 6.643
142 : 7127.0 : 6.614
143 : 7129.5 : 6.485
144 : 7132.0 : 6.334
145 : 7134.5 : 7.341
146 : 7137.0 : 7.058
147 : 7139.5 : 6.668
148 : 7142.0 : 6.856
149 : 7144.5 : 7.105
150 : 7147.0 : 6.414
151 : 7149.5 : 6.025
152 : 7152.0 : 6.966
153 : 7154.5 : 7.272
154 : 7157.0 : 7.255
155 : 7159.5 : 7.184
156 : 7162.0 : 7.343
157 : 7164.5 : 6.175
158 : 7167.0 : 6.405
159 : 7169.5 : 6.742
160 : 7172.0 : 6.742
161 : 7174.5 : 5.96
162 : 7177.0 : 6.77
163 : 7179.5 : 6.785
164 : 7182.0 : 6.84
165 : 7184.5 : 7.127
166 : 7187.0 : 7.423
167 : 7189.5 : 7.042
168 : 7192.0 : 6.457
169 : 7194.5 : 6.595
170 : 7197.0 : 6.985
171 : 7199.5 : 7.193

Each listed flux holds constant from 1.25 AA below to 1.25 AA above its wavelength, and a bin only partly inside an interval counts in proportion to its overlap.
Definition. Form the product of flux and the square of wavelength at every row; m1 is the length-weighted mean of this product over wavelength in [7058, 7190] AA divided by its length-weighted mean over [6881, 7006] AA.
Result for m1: 1.1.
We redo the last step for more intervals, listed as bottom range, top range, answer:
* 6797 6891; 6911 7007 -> 1.04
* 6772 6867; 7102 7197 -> 1.10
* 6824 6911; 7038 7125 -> 1.10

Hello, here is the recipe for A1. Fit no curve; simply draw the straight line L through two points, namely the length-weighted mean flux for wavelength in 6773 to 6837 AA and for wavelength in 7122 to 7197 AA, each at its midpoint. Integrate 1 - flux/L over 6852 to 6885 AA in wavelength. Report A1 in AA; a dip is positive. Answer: 1.4 AA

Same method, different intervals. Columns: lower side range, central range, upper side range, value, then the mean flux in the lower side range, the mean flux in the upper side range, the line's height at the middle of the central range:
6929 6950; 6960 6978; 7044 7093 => 0.3 AA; 6.84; 7.03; 6.89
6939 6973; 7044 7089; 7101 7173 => -1.6 AA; 6.73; 6.85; 6.8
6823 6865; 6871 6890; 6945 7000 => 1.0 AA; 6.88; 6.8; 6.86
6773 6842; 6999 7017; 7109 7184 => -0.5 AA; 6.9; 6.79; 6.83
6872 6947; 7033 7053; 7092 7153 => -0.9 AA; 6.76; 6.85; 6.82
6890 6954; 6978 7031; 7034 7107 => 0.5 AA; 6.85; 7.02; 6.94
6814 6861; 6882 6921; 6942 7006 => 0.0 AA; 6.9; 6.8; 6.85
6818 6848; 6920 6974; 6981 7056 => 1.4 AA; 6.93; 6.96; 6.95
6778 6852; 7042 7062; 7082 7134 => -0.7 AA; 6.87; 6.91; 6.9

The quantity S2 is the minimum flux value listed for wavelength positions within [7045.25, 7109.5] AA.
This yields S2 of 6.365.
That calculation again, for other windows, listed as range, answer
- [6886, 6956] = 5.97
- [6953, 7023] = 5.994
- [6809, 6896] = 5.433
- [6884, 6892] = 6.073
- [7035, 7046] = 6.638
